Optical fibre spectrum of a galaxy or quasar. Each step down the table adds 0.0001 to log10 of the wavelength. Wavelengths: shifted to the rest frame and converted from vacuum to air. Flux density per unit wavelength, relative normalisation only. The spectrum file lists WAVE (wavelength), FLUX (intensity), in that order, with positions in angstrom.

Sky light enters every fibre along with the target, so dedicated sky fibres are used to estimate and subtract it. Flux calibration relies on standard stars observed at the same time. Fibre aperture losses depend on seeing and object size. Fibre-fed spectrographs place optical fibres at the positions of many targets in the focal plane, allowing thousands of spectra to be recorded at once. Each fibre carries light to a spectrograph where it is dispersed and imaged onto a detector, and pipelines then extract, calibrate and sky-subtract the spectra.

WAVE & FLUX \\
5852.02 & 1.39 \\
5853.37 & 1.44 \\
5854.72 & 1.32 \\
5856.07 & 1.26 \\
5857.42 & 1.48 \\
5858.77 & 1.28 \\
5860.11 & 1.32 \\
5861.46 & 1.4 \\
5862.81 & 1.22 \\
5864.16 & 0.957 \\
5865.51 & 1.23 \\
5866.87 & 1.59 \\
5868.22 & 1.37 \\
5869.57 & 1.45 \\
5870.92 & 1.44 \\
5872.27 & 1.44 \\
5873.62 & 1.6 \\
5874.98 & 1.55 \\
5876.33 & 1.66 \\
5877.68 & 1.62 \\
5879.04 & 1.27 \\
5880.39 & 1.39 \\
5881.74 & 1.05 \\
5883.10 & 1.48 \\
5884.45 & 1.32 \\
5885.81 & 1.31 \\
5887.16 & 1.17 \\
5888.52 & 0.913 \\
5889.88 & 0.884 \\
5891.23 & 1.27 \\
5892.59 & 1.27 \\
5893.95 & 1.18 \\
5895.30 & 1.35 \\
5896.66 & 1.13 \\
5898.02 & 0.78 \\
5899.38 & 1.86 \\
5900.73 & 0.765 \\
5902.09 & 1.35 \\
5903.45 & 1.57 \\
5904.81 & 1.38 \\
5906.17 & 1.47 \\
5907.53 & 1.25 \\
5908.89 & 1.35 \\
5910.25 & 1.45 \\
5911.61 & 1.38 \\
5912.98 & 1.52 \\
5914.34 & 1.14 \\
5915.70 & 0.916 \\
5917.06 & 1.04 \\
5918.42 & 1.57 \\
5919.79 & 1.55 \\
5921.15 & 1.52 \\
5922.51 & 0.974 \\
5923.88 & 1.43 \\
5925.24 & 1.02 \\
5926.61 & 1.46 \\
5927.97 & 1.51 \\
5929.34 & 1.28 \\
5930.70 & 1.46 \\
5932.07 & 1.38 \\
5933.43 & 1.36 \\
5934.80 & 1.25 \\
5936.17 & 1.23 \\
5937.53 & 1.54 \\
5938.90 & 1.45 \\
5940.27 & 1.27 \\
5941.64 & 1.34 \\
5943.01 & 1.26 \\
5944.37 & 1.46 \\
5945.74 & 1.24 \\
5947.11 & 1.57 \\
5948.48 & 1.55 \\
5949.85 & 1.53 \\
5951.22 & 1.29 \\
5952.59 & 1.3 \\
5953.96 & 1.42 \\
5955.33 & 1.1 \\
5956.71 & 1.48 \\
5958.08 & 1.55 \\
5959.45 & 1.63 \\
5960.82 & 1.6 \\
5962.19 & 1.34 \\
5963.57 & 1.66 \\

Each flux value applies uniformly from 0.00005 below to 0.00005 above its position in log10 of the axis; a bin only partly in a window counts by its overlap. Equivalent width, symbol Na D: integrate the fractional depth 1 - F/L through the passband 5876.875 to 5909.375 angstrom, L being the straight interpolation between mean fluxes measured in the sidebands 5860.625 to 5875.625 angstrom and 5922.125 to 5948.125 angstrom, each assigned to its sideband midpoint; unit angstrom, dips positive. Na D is 2.46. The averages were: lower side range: 1.38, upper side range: 1.35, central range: 1.27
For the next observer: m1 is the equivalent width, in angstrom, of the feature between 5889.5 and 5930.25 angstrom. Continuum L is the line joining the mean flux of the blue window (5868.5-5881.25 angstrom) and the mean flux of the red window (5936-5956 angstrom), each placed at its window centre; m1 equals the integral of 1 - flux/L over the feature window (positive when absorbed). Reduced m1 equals 3.90 angstrom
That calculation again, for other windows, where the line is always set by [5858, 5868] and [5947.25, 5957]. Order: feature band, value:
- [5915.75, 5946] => 0.6 angstrom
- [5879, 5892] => 1.1 angstrom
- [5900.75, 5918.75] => 0.4 angstrom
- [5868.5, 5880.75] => -1.8 angstrom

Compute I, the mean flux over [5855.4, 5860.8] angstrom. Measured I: 1.34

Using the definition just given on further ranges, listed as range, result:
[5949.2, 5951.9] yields 1.41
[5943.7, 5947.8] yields 1.42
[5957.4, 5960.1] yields 1.59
